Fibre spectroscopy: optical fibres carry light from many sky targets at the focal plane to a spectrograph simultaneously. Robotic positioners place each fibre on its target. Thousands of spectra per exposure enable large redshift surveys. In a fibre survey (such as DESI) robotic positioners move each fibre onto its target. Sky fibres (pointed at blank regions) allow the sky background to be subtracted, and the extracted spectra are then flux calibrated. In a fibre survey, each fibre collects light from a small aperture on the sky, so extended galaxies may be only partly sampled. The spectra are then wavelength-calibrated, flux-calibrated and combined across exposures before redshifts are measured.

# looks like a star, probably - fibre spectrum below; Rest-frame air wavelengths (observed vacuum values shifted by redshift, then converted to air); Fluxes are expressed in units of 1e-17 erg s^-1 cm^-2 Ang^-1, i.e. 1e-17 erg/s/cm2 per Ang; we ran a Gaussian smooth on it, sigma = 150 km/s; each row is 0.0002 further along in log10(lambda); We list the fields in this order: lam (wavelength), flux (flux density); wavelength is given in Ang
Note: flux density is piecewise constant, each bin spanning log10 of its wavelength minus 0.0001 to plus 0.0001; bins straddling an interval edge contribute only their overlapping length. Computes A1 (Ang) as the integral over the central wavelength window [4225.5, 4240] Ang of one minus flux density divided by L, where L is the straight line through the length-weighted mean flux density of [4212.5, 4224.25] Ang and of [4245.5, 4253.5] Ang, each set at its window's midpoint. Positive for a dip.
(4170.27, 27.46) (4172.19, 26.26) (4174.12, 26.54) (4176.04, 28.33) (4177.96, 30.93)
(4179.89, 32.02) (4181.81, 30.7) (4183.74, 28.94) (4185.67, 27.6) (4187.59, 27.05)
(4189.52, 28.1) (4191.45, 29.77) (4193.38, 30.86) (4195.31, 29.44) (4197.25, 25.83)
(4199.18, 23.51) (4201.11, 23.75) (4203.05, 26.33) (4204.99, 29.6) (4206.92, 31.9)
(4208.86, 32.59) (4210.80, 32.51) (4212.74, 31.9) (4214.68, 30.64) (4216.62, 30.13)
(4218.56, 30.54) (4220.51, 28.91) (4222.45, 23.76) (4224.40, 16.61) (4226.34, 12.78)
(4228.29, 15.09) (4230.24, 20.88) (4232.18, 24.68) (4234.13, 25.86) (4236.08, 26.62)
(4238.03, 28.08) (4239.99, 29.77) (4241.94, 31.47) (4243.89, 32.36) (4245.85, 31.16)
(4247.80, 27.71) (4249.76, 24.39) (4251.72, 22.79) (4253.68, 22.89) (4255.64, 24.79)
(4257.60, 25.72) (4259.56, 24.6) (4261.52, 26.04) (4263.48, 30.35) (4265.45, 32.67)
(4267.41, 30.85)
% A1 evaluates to 2.4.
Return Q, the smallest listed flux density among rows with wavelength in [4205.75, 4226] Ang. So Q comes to 16.61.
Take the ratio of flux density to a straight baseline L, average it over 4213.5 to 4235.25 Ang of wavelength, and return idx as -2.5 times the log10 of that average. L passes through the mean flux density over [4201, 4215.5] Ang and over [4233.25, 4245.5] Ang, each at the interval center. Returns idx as 0.24 mag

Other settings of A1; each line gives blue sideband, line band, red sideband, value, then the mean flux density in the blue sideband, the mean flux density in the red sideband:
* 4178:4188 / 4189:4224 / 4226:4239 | -3.5 Ang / 29.5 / 22.5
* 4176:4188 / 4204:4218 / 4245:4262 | -1.7 Ang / 29.6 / 25.5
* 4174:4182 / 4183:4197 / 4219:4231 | -0.6 Ang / 30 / 20.1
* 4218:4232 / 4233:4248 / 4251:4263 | -4.1 Ang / 21.1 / 24.8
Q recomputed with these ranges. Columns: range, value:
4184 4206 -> 23.51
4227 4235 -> 15.09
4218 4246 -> 12.78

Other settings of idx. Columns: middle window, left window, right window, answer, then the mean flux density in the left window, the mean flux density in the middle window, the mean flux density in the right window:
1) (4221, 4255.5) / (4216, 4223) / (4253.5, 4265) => 0.12 mag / 28.5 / 24.6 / 26.3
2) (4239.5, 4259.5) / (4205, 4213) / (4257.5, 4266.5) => 0.08 mag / 32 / 27.1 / 28.1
